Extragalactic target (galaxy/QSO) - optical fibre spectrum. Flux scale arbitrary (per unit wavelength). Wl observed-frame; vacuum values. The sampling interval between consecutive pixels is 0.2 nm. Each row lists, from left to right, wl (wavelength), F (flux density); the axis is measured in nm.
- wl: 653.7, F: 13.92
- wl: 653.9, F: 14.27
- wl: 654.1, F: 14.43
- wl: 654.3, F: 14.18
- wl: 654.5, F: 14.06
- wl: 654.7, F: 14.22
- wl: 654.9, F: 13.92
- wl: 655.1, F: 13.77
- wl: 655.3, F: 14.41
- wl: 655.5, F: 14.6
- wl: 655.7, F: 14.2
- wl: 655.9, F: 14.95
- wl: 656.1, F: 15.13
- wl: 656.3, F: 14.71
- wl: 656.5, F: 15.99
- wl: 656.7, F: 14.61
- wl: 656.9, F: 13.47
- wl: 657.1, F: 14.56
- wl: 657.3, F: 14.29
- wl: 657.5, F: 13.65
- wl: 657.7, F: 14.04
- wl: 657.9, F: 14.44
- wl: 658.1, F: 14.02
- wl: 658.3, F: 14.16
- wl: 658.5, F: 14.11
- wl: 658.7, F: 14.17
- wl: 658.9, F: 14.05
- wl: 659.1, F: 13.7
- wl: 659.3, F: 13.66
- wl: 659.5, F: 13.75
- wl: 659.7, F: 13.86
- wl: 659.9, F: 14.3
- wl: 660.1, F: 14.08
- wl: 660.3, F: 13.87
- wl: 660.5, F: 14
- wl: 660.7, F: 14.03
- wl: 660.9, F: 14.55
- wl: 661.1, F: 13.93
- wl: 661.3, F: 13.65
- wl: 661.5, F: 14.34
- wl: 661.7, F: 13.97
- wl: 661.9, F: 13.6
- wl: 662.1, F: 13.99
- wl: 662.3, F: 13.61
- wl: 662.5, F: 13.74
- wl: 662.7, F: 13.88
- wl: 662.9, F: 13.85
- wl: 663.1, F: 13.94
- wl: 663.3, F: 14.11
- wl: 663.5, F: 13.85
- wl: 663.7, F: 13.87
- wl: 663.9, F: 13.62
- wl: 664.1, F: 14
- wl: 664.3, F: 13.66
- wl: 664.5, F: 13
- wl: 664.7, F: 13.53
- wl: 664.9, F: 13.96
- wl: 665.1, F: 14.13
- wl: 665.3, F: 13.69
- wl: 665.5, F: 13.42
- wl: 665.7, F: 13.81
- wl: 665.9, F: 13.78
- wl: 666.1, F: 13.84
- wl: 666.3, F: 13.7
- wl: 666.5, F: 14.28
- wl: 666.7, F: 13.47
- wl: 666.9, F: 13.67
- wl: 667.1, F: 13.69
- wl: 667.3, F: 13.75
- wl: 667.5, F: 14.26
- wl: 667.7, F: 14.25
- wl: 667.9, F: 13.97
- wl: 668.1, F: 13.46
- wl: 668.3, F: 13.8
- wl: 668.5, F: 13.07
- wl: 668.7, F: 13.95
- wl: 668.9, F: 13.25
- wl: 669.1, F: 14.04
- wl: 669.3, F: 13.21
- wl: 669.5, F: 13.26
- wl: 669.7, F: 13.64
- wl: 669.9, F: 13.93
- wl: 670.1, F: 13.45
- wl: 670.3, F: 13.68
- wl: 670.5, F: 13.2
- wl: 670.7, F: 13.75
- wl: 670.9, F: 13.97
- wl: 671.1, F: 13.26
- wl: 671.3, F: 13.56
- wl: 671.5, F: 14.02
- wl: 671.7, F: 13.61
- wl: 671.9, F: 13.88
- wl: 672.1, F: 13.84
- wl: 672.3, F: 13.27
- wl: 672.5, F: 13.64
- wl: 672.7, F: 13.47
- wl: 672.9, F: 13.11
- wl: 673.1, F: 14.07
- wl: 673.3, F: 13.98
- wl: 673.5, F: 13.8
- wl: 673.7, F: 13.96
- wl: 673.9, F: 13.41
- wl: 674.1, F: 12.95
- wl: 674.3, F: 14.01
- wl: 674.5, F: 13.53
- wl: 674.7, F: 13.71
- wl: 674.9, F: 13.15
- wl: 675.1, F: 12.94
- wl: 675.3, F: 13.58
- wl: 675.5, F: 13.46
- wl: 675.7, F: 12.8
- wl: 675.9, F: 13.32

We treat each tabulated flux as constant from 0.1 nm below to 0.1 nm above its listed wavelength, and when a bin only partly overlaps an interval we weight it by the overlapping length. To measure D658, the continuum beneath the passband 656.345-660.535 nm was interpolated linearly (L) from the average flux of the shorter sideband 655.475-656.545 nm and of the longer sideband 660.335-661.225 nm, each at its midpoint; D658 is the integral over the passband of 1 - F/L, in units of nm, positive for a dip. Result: 0.10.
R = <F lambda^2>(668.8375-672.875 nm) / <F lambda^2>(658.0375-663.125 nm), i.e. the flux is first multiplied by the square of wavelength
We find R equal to 1.0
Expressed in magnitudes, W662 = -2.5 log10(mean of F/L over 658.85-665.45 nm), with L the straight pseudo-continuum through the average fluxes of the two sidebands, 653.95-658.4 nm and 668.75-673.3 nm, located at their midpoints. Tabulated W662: 0.01 mag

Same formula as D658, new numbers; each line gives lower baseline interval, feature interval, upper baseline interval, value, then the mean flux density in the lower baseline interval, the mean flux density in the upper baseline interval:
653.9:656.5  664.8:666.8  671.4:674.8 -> 0.02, 14.4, 13.7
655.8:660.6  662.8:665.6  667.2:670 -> 0.03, 14.2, 13.7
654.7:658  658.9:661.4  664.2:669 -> 0.04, 14.4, 13.7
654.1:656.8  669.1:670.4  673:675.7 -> 0.02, 14.5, 13.6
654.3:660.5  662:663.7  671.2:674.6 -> 0.02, 14.2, 13.7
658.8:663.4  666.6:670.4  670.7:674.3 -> 0.02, 13.9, 13.6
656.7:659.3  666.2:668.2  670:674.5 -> -0.01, 14.1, 13.6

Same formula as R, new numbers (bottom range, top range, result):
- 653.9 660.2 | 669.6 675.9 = 1.00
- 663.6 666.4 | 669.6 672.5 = 1.01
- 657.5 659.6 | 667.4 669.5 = 1.01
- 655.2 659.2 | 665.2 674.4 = 0.99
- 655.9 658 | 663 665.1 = 0.97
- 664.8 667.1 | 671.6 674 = 1.01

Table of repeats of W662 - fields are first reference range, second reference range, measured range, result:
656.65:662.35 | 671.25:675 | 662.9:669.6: 0.01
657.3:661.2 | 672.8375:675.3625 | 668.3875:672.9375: 0.01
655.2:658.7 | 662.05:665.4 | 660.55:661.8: 0.00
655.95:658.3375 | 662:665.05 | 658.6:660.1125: 0.02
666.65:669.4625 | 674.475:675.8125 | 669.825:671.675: -0.01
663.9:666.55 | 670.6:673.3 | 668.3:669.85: 0.01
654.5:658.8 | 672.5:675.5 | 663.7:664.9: 0.03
